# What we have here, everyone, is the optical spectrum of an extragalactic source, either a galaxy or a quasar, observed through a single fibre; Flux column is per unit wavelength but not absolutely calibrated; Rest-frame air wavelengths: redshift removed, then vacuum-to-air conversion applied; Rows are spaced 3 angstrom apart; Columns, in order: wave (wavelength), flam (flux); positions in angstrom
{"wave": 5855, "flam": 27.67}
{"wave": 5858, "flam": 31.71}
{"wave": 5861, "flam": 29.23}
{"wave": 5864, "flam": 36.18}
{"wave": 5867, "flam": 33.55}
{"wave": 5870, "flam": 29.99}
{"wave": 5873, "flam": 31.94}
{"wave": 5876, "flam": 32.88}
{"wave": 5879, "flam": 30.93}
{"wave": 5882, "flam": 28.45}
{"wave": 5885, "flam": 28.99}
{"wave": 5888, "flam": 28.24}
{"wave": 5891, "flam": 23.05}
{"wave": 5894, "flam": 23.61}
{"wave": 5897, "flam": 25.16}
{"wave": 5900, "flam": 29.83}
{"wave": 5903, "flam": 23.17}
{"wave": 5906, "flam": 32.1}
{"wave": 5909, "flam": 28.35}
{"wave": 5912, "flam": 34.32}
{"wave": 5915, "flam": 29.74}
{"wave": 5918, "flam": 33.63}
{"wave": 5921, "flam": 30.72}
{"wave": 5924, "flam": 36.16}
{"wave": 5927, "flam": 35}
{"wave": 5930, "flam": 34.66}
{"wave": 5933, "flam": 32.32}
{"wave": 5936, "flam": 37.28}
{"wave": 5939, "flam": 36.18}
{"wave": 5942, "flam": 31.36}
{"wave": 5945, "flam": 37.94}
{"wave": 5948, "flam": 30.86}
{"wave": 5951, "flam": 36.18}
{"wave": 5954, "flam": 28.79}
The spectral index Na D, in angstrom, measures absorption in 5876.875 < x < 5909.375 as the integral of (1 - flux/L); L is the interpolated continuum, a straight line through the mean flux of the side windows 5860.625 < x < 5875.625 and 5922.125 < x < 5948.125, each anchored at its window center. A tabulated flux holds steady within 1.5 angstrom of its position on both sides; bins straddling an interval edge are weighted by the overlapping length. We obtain 5.7 angstrom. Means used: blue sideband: 32.5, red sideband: 34.8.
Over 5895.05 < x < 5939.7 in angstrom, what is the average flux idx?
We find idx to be 31.7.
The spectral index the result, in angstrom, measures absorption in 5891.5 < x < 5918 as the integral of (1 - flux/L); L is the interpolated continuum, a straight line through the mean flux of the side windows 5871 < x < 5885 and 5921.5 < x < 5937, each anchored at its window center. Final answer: 3.63 angstrom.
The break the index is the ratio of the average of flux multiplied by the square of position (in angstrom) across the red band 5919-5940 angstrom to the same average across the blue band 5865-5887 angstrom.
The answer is 1.1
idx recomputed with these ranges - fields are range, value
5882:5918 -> 28.1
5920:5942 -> 34.5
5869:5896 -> 28.6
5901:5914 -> 29.5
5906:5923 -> 31.6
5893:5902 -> 26.2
